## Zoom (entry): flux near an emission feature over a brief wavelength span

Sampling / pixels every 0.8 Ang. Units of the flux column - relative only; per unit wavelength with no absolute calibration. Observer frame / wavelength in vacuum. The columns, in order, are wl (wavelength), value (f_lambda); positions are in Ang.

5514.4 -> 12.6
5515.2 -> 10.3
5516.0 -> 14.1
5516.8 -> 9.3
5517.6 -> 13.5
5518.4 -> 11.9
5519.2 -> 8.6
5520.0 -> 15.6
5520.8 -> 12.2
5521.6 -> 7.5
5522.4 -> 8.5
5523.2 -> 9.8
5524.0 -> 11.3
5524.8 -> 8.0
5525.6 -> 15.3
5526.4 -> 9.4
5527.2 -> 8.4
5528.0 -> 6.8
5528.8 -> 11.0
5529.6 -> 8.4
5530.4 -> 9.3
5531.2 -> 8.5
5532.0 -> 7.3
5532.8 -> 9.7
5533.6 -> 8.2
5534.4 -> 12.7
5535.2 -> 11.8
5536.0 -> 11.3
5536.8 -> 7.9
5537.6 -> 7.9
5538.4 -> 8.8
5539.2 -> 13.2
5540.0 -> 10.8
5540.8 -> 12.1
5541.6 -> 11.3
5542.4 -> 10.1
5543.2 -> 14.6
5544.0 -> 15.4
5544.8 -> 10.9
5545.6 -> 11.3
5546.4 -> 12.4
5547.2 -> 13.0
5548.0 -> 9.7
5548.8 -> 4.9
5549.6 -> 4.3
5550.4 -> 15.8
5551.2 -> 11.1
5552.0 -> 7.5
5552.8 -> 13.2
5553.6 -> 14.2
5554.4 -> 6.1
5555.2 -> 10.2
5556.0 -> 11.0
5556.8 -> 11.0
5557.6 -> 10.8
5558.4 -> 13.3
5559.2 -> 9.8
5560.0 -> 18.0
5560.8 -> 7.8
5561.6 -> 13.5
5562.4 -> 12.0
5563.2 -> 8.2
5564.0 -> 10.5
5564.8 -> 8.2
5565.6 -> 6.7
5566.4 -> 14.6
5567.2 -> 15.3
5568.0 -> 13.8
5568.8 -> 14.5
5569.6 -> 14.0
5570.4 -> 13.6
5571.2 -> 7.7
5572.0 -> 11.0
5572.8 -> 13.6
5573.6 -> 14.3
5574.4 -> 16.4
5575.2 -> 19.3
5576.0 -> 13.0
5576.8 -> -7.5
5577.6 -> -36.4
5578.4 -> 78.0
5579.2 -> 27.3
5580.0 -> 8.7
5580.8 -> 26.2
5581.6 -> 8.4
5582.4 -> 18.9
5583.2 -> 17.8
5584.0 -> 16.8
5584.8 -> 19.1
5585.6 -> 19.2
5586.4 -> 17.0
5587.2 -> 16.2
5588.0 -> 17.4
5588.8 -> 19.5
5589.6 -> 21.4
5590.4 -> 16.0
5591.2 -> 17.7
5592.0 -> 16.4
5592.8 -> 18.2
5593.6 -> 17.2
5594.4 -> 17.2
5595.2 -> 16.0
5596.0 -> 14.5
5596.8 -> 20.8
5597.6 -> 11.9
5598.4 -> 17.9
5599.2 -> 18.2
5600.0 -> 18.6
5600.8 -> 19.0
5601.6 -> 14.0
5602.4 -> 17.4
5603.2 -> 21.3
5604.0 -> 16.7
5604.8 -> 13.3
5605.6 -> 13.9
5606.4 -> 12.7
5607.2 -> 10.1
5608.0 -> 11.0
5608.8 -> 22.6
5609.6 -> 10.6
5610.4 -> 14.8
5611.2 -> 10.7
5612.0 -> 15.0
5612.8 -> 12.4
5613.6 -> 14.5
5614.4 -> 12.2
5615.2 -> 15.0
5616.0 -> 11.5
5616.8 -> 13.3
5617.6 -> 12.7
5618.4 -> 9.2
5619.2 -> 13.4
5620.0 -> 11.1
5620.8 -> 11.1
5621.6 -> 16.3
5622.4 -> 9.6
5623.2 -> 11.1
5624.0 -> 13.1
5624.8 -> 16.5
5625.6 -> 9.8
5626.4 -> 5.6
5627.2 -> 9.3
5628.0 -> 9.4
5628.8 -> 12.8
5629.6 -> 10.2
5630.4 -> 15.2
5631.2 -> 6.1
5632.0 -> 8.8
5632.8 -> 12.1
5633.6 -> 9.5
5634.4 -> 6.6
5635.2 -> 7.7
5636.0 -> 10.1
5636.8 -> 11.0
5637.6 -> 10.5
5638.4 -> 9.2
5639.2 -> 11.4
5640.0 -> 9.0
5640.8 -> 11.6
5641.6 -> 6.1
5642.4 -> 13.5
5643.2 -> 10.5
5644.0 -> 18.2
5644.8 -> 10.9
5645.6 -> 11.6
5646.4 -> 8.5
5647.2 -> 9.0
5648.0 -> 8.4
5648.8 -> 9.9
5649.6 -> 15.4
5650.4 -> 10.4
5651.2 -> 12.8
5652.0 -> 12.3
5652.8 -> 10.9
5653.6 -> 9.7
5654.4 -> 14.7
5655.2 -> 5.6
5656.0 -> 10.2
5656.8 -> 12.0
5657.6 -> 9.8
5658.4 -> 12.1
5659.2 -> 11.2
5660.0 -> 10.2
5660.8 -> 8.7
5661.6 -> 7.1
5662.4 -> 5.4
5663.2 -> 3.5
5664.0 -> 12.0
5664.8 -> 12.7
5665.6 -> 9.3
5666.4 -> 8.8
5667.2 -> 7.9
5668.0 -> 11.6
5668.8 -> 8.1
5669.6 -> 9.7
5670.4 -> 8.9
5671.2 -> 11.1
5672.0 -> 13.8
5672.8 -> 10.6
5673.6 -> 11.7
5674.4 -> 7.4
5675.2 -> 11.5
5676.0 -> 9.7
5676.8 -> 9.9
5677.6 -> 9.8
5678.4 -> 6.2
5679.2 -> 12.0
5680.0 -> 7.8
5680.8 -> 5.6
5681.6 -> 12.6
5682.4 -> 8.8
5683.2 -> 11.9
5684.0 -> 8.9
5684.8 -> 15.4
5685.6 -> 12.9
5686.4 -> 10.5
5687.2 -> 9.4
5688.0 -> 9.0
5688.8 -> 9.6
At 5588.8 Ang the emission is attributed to Mg II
